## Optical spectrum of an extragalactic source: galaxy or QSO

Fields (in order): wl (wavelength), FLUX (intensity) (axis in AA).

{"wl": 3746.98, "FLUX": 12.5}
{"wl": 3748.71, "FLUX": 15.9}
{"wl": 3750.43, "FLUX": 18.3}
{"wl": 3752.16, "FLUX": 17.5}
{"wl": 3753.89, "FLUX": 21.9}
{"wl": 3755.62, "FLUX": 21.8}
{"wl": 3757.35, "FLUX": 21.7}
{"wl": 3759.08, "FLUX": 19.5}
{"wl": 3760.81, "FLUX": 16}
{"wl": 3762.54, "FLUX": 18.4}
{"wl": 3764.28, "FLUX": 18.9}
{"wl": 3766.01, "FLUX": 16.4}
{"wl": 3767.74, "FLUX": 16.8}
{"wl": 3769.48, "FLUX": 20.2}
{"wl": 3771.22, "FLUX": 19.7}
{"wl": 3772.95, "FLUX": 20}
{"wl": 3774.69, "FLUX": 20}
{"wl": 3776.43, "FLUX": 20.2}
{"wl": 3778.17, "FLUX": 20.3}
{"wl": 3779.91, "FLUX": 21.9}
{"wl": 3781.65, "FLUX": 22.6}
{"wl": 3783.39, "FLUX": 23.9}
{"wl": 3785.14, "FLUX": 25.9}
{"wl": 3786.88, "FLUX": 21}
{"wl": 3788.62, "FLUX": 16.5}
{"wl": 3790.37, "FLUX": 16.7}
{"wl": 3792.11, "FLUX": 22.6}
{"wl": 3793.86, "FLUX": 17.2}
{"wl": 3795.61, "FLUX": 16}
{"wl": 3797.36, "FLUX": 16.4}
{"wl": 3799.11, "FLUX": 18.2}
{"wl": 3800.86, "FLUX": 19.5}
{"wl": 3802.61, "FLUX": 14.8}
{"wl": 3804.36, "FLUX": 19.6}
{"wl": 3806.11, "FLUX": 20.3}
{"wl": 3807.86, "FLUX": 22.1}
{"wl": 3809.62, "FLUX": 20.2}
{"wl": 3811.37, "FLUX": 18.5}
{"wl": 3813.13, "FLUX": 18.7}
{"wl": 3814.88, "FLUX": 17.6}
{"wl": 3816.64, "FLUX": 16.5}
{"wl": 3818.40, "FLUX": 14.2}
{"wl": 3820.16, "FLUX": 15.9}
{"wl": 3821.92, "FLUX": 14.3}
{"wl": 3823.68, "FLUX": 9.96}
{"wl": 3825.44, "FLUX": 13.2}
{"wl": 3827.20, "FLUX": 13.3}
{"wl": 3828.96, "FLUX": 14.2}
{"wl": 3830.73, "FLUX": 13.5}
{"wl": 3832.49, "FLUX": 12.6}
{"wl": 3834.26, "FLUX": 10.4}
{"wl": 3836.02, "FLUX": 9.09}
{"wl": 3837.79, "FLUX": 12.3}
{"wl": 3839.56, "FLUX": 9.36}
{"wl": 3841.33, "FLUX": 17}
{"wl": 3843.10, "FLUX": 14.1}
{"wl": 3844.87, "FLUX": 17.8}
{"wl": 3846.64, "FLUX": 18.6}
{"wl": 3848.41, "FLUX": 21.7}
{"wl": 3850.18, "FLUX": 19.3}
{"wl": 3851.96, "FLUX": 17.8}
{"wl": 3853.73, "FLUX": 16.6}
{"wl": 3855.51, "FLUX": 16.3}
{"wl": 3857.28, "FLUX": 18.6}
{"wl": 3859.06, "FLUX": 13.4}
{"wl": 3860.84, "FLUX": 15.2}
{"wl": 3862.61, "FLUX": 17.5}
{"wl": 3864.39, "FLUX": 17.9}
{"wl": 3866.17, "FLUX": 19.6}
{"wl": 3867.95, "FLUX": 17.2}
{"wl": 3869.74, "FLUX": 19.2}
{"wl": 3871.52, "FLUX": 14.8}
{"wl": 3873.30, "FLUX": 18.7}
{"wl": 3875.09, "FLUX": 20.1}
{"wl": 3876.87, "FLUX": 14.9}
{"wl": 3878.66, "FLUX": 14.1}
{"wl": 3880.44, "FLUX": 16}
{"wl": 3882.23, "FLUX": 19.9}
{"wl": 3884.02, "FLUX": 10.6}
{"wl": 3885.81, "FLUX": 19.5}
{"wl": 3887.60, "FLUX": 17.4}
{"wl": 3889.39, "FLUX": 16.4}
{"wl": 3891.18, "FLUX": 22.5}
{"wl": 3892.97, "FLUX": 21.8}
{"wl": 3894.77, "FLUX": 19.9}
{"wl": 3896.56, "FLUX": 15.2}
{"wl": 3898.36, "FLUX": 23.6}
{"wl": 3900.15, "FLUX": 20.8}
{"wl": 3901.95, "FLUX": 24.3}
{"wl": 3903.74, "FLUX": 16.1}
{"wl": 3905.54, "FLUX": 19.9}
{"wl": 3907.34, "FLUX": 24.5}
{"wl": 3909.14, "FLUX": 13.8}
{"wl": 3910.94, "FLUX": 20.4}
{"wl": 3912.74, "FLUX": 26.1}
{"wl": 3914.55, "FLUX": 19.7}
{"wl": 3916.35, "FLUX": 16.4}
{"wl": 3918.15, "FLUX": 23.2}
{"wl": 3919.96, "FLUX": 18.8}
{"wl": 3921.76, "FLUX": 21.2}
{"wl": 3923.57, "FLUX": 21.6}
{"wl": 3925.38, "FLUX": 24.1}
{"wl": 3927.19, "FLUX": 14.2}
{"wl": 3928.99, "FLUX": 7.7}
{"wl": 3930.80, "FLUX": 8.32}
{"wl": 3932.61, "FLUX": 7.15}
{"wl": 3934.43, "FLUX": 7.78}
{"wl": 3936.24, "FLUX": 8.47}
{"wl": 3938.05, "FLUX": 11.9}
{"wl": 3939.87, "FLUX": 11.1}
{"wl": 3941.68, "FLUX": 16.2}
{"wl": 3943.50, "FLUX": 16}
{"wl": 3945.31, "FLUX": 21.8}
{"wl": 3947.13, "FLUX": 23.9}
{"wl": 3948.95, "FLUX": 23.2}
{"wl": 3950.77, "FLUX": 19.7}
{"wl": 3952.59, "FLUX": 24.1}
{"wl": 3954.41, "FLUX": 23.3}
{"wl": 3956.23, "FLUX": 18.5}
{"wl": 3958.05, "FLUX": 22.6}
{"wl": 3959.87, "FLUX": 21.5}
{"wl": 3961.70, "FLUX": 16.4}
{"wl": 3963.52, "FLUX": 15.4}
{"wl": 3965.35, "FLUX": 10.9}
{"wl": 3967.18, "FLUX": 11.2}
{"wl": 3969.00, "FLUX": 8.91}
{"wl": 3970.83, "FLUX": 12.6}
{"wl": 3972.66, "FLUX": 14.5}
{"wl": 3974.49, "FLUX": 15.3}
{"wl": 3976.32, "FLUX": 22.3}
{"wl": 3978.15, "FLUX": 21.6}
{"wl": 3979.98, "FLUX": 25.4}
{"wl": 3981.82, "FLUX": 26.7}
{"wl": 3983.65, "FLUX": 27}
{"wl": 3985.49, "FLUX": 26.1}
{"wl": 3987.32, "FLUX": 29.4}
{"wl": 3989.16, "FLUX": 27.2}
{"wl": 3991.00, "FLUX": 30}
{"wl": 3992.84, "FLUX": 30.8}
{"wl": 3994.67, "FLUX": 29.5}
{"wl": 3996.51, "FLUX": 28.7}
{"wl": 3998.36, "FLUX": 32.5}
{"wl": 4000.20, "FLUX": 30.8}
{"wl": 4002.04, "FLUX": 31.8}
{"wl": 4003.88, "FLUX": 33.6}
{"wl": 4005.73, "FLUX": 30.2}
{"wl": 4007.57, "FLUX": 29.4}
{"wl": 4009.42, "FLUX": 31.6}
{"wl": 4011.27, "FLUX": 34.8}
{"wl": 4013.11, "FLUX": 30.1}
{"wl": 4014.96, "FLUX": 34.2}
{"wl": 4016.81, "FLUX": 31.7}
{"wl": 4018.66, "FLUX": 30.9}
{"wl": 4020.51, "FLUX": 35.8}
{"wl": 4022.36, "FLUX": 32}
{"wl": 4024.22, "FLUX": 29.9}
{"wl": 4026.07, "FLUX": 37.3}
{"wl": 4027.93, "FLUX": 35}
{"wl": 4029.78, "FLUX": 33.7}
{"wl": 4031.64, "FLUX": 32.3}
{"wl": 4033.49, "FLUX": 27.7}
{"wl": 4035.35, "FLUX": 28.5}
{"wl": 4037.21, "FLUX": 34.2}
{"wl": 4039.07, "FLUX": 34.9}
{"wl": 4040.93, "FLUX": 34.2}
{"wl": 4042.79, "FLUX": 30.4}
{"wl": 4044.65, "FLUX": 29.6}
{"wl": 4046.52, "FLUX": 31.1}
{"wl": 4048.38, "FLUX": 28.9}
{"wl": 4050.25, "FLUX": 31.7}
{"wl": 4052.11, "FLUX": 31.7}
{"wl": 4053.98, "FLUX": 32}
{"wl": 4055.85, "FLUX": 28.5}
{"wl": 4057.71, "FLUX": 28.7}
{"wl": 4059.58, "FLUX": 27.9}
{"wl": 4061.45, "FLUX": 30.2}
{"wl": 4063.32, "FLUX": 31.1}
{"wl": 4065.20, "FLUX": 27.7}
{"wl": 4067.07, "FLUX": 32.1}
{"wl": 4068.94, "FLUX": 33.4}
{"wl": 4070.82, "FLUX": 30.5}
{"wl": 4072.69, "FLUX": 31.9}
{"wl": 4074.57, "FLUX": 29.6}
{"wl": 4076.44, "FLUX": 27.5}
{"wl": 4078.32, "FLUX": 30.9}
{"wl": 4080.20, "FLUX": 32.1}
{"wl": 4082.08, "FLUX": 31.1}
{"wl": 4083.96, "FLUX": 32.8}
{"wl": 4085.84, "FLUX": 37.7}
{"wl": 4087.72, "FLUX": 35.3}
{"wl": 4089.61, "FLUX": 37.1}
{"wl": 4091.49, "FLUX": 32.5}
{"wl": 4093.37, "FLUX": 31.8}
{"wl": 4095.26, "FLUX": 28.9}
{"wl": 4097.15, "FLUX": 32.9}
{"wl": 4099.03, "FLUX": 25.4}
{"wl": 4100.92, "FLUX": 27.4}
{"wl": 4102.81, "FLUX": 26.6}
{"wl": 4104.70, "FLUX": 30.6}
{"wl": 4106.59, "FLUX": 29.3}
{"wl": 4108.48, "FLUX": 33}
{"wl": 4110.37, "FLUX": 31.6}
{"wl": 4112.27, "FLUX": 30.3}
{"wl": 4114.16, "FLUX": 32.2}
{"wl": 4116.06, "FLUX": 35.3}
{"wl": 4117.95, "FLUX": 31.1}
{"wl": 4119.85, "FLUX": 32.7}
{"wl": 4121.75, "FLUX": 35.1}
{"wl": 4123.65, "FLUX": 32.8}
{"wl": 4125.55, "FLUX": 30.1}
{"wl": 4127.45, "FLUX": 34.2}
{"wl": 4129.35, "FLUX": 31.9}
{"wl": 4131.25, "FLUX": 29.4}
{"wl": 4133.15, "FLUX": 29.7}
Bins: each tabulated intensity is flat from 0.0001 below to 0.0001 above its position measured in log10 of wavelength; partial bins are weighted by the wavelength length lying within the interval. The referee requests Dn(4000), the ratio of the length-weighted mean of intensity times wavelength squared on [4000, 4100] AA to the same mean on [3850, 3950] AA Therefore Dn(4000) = 1.9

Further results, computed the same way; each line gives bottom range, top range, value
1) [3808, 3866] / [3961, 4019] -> 1.76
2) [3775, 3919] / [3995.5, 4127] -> 1.98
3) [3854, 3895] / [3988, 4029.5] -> 1.95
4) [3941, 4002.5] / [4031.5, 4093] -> 1.48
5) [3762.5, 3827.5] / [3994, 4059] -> 1.94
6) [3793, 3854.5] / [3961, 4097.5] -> 2.02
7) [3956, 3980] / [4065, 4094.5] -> 2.05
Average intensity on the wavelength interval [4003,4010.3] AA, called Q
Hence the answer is 31.2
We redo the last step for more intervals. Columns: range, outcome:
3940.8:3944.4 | 16.1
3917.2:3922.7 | 21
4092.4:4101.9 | 29.3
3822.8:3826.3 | 11.6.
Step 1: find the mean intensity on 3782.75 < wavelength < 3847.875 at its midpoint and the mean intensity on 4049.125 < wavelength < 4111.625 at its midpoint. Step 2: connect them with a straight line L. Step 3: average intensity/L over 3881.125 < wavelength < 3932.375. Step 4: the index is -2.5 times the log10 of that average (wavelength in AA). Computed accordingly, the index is 0.15 mag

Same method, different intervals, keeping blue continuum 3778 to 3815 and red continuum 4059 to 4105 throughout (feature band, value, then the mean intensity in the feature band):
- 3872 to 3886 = 0.35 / 16.5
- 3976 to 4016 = -0.07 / 29.4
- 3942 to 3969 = 0.35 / 18.8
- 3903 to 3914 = 0.19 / 20.2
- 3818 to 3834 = 0.48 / 13.3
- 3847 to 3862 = 0.25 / 17.4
